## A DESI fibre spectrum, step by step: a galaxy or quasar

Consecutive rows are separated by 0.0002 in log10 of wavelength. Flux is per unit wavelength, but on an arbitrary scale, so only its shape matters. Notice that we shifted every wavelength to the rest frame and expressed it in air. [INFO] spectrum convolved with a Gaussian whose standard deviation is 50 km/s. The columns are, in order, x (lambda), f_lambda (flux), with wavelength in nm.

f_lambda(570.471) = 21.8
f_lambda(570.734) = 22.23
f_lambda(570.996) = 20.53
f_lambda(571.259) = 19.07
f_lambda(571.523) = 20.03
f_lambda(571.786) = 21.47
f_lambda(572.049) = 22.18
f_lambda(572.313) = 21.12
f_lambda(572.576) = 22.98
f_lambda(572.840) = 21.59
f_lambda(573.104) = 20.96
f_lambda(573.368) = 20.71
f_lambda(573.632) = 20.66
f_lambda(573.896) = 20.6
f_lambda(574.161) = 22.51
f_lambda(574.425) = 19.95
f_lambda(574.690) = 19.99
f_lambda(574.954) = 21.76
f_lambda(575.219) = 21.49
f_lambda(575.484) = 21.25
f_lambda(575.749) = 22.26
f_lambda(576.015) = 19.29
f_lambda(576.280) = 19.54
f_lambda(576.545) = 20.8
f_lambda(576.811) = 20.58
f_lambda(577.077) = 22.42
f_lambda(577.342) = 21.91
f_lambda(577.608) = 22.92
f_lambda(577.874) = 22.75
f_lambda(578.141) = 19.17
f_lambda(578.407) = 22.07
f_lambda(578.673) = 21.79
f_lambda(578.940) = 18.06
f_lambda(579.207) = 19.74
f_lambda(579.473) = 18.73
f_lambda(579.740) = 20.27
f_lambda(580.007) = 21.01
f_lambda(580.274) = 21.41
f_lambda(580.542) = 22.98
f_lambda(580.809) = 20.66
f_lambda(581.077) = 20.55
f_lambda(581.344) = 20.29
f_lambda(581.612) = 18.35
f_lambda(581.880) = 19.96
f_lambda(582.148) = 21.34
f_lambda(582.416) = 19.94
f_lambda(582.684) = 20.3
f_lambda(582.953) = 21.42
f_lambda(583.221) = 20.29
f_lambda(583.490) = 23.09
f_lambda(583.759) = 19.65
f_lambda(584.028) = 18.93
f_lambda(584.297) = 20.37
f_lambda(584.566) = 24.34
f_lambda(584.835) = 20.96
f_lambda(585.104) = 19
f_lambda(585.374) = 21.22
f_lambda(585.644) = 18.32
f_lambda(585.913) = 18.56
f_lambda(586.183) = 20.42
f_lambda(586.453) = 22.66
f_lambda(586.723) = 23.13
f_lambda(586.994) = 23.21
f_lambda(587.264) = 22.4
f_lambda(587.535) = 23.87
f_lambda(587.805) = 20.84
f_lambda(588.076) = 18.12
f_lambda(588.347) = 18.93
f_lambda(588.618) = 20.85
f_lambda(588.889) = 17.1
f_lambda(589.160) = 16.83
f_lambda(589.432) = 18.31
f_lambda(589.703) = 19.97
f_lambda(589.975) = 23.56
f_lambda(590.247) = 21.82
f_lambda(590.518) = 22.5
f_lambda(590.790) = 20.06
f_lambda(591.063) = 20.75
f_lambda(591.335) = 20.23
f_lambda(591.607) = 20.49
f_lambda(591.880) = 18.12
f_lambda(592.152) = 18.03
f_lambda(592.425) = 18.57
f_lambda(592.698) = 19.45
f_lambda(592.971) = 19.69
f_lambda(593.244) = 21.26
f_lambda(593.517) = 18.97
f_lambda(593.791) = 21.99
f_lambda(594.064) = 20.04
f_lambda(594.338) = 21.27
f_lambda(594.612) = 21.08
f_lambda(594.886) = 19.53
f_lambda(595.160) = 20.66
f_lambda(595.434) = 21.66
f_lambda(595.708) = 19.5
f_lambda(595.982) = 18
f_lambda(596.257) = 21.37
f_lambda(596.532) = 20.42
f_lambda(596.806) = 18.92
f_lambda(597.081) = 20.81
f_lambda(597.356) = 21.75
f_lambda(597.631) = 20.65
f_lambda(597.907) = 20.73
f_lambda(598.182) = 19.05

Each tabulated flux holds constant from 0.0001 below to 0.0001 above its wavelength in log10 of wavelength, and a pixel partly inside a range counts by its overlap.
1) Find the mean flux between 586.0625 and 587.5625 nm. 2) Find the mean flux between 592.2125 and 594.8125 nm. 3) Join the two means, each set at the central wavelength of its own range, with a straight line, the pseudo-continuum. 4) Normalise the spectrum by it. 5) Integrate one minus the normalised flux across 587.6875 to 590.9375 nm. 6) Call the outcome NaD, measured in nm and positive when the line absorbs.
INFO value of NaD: 0.26 nm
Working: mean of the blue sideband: 22.5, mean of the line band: 19.9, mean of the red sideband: 20.2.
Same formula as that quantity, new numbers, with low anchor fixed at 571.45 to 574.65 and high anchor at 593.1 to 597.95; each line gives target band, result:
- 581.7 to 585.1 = 0.02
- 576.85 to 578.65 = -0.06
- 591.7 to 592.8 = 0.11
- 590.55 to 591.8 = 0.01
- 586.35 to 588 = -0.14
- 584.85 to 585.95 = 0.07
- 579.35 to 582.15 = 0.07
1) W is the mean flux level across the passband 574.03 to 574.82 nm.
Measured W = 20.8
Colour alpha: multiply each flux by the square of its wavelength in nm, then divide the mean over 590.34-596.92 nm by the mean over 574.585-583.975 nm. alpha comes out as 1.02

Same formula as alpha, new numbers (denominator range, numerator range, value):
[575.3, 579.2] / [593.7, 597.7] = 1.04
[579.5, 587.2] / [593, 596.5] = 1.02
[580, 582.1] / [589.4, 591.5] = 1.05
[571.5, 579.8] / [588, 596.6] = 1.01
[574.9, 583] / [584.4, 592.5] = 1.02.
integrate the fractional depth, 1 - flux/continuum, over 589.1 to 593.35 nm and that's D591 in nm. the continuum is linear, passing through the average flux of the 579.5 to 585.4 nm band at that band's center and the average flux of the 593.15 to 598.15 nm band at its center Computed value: 0.104 nm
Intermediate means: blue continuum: 20.7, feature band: 20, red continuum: 20.4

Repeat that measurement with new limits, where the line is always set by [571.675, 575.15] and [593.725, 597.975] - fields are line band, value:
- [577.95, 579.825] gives 0.092 nm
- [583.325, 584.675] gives -0.019 nm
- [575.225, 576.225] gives 0.014 nm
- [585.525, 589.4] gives 0.086 nm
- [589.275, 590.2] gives 0.003 nm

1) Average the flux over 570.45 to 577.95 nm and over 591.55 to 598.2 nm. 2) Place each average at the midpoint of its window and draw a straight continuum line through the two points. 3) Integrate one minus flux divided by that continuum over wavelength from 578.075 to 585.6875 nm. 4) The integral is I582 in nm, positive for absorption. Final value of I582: 0.10 nm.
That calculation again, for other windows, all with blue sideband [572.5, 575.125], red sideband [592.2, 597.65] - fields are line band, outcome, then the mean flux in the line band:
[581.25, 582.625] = 0.05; 20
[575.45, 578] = -0.04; 21.4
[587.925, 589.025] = 0.09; 18.8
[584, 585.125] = -0.02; 21.1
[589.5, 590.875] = -0.07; 21.5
